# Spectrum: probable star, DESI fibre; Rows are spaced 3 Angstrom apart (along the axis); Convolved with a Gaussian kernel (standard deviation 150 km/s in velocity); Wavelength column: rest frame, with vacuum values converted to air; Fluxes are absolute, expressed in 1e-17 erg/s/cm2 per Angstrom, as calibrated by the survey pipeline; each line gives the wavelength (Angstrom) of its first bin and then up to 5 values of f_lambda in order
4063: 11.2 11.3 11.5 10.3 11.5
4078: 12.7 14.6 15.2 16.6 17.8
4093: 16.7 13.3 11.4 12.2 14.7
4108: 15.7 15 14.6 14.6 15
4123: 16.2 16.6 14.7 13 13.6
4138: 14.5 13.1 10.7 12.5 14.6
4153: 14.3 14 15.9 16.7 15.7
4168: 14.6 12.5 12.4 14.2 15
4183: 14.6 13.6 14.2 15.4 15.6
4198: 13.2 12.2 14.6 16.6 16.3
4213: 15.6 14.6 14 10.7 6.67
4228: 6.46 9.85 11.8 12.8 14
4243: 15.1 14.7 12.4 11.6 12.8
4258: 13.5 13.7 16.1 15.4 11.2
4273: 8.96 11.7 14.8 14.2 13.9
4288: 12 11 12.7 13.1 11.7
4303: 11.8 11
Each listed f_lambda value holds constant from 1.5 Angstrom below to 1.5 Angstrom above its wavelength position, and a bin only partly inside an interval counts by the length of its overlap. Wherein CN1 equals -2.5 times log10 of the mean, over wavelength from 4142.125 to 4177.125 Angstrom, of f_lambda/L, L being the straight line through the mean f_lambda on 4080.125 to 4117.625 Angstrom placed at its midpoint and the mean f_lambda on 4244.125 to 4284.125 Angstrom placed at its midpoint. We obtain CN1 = 0.02 mag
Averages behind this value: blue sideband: 14.8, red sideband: 13.2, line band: 14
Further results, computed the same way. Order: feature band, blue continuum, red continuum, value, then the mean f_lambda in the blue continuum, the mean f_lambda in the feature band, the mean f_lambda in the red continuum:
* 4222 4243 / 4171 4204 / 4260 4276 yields 0.248 mag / 14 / 10.6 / 12.9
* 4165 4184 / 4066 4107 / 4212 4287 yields -0.072 mag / 13.7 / 14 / 12.6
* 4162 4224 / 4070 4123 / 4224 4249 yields -0.153 mag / 14.3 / 14.3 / 11.6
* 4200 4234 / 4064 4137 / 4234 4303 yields 0.073 mag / 14.1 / 12.5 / 13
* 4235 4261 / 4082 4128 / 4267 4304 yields -0.034 mag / 15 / 13.4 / 12.4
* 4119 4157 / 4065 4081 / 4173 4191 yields -0.074 mag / 11.8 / 14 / 14.1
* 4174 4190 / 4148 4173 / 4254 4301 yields 0.017 mag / 14.7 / 14.1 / 12.9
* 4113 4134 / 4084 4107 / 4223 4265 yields -0.051 mag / 14.7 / 14.9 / 12.2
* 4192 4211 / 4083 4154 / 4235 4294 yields -0.082 mag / 14.4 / 14.8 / 13.1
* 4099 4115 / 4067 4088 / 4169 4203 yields -0.067 mag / 13.1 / 14.1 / 13.9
